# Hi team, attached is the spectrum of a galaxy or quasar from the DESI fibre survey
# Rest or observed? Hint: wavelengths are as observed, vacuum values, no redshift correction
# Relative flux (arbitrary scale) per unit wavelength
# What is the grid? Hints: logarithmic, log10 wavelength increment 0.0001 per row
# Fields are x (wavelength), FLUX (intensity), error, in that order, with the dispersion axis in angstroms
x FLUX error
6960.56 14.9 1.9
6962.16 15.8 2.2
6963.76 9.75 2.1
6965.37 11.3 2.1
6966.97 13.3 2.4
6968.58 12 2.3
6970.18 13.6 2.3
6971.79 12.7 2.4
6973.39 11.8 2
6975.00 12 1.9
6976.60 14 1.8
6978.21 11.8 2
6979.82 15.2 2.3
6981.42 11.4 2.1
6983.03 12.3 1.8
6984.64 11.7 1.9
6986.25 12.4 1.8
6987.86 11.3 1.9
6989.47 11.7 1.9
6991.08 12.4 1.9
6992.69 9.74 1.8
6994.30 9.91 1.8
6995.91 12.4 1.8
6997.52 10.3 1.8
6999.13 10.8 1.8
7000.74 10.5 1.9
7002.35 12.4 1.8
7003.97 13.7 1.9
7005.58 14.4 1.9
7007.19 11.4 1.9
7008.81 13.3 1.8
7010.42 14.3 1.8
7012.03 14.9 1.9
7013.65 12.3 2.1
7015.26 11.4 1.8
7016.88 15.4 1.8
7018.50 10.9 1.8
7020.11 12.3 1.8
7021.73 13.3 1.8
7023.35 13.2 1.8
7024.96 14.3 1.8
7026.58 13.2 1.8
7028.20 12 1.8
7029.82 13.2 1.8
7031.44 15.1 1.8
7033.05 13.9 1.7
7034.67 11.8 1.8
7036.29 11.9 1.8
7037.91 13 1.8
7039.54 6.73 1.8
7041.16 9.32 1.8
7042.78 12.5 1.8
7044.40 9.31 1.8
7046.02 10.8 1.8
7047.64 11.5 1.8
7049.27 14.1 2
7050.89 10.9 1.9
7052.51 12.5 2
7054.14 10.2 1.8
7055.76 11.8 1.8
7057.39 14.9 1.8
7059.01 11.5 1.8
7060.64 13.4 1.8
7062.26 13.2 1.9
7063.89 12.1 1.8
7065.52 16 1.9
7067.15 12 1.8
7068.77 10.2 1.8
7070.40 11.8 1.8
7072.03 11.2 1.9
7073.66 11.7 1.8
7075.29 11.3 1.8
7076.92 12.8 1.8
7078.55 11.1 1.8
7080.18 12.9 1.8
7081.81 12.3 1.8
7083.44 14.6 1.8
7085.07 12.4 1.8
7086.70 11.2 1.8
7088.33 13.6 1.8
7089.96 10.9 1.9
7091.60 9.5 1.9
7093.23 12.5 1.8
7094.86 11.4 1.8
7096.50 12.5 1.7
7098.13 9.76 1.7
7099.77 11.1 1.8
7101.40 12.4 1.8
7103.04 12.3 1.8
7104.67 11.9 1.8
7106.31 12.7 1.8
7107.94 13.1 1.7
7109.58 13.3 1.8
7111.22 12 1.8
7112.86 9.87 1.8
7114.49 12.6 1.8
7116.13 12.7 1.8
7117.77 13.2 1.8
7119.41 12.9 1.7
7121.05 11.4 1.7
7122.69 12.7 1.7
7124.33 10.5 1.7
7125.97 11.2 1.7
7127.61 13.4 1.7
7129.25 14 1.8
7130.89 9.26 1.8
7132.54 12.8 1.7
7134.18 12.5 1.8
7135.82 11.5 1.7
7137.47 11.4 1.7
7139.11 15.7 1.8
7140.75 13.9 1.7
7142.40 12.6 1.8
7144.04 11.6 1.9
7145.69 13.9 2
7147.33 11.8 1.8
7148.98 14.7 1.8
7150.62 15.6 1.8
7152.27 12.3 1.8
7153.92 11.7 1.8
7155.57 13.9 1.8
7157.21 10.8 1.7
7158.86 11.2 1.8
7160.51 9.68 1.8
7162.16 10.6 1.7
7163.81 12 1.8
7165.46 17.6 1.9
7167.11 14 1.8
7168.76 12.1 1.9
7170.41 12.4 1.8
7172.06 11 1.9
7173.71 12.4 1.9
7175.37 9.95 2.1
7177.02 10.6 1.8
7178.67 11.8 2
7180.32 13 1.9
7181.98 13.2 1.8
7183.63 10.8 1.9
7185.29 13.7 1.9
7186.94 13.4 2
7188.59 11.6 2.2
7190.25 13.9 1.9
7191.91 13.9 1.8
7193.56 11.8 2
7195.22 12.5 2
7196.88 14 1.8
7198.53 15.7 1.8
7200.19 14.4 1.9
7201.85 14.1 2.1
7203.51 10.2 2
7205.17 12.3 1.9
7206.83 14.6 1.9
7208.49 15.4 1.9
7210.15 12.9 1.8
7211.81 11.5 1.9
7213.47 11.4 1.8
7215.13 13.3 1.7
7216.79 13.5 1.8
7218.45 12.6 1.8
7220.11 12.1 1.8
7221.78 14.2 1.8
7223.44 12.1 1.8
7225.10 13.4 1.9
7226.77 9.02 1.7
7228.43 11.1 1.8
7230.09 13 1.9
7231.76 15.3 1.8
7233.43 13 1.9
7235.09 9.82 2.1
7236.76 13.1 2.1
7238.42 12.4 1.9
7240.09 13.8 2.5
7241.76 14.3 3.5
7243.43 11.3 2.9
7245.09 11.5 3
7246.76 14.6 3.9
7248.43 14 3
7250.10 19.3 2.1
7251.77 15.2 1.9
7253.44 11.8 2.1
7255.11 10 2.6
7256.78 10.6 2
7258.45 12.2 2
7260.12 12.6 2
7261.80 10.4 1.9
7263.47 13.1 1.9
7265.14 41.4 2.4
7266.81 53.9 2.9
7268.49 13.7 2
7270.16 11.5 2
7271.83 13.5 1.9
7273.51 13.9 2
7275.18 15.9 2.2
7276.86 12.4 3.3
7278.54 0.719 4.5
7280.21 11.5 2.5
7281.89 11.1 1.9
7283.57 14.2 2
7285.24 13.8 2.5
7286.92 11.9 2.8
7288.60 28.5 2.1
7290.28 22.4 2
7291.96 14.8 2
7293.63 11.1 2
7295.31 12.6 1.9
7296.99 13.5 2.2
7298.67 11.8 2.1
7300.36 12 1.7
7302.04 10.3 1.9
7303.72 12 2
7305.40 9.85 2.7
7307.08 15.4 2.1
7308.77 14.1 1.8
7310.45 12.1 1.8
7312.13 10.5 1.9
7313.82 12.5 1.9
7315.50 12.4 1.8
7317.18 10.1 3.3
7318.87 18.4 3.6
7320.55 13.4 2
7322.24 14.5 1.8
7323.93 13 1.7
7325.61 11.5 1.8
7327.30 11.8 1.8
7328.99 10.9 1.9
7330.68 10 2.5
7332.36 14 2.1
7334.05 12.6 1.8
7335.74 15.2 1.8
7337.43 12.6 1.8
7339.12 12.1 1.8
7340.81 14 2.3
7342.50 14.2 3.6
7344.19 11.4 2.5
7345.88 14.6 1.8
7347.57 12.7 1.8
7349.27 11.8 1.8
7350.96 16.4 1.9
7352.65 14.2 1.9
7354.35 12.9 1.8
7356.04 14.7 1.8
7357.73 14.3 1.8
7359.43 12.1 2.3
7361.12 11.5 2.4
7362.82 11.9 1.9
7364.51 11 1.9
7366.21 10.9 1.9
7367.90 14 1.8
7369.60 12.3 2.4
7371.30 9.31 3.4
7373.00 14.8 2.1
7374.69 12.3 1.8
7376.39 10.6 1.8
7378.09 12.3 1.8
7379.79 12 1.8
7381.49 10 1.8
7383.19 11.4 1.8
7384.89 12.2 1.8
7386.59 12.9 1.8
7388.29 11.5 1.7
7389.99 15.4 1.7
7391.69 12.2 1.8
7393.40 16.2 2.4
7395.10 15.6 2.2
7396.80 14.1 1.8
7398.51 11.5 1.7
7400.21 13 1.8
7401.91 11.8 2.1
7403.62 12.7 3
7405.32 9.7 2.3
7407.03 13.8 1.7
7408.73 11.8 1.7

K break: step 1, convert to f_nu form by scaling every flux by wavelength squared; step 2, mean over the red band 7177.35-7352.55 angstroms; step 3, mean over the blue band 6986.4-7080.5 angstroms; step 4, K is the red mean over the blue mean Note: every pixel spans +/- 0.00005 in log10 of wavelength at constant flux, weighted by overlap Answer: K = 1.2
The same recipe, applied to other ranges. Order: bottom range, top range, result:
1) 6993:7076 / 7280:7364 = 1.18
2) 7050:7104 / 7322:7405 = 1.14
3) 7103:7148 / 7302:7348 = 1.09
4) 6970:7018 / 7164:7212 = 1.11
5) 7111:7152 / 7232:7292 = 1.26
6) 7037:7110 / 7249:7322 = 1.31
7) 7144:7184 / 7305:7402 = 1.09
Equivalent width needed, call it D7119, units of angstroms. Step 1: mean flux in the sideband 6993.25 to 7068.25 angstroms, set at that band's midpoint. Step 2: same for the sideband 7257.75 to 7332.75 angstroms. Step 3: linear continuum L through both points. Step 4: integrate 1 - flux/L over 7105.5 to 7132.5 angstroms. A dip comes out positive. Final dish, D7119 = 1.8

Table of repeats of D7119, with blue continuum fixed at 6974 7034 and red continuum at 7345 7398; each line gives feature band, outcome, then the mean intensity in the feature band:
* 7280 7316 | -2.3 angstroms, 13.6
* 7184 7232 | -0.9 angstroms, 12.9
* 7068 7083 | 1.0 angstroms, 11.8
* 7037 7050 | 1.7 angstroms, 10.9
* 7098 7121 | 0.8 angstroms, 12.2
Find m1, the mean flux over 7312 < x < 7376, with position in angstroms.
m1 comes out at 12.8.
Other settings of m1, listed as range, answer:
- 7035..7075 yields 11.8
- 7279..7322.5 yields 13.5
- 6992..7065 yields 12.2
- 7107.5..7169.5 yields 12.5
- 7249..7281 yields 16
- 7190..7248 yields 12.9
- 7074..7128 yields 12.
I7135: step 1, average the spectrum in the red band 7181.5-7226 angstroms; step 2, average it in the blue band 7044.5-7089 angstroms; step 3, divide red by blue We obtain 1.07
